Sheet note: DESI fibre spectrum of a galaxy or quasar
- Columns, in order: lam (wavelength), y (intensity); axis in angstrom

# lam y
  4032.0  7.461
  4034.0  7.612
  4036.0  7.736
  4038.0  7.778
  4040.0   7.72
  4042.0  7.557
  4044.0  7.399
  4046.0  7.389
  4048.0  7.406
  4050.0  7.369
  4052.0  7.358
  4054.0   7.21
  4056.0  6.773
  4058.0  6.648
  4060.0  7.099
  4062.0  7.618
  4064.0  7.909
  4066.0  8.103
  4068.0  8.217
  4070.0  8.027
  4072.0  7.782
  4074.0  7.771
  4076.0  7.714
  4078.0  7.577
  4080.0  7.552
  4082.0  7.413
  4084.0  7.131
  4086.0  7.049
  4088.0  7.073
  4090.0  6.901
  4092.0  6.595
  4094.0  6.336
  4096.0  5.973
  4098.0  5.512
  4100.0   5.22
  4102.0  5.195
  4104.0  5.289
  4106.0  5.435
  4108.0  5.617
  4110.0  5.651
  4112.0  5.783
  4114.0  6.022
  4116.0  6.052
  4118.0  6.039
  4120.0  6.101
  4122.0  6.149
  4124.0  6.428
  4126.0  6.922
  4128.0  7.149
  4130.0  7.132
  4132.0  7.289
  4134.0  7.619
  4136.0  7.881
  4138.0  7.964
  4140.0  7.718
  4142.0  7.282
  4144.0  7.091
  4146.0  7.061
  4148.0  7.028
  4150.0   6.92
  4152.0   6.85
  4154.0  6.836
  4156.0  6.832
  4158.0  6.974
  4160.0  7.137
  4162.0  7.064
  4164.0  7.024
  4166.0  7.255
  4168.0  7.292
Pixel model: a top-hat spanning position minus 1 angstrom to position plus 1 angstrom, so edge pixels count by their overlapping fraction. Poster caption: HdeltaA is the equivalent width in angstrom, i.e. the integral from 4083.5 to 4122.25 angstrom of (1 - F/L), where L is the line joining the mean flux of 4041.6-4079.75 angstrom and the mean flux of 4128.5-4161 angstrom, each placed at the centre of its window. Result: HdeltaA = 7.0 angstrom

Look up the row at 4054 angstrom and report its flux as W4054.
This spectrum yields 7.21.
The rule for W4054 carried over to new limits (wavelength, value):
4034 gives 7.612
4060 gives 7.099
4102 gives 5.195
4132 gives 7.289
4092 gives 6.595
